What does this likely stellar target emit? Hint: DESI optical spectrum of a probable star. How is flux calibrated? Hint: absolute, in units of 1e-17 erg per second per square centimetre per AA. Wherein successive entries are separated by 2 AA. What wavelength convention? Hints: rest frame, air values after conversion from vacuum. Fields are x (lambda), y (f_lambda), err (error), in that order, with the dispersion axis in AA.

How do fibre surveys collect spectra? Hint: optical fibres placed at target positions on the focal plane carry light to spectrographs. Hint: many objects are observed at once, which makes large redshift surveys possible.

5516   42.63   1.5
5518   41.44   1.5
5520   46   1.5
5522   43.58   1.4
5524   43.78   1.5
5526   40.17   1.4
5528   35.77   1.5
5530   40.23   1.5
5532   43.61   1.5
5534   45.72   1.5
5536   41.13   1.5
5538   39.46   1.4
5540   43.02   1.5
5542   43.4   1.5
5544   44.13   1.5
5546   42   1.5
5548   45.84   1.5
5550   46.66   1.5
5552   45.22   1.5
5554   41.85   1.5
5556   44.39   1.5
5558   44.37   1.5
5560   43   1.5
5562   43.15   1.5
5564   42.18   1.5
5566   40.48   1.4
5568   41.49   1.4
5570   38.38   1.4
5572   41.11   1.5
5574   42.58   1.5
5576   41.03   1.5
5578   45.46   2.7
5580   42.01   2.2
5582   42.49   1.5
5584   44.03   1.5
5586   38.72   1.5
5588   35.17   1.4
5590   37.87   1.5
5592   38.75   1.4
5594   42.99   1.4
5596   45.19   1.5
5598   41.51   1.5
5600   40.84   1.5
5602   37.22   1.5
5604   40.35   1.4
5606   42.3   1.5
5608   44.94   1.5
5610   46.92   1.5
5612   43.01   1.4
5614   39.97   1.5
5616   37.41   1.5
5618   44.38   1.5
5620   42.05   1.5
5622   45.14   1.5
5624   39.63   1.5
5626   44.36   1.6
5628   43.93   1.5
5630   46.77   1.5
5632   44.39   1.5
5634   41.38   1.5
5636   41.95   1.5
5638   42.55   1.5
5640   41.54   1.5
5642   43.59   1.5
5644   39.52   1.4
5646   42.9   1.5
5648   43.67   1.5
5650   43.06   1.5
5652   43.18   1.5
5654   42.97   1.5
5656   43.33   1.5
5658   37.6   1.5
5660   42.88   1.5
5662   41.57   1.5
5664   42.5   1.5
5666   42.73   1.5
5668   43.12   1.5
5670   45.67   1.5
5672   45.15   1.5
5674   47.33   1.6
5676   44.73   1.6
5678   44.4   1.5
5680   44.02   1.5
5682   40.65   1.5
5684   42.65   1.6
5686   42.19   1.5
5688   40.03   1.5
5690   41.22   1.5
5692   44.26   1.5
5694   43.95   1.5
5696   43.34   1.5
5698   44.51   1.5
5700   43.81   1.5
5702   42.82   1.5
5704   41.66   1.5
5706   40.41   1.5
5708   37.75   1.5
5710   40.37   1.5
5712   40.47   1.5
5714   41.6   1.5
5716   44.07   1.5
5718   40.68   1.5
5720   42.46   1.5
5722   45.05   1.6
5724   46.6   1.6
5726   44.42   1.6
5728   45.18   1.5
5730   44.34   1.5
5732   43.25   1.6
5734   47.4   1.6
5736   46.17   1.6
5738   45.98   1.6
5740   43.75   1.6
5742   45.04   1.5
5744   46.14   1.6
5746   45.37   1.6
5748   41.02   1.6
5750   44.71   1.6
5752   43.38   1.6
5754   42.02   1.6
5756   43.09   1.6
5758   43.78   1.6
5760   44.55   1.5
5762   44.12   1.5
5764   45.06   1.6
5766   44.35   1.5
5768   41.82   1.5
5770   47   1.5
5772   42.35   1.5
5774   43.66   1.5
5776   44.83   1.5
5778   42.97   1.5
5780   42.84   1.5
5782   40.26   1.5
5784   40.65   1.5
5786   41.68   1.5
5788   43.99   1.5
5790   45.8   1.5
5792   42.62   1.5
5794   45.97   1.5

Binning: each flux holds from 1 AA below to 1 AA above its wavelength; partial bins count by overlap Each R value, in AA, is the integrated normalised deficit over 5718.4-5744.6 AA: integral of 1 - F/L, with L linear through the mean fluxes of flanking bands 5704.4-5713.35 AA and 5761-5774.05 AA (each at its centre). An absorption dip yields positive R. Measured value -2.1 AA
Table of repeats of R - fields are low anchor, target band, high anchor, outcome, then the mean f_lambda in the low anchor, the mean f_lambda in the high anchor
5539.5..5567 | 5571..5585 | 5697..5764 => 0.3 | 43.6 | 43.5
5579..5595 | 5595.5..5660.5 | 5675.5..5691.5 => -1.9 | 40.3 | 42.5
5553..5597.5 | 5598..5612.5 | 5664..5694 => 0.0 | 41.7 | 43.4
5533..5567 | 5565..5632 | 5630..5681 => 2.2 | 43.3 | 43.1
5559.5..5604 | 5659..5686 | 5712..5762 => -0.5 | 41.1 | 44.1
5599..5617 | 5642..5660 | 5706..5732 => -0.1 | 41.4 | 42.7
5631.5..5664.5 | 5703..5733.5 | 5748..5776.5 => 0.4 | 42.2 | 43.8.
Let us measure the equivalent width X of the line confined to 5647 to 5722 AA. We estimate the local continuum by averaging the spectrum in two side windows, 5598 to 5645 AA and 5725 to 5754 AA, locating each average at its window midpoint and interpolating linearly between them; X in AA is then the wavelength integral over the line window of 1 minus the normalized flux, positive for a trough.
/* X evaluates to 1.6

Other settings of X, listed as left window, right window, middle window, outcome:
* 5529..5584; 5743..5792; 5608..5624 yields 0.1 AA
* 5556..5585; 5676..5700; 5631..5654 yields 0.1 AA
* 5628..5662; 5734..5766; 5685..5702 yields 0.2 AA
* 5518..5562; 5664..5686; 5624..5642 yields 0.2 AA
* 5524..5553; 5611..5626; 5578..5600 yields 0.5 AA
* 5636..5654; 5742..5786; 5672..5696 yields -0.3 AA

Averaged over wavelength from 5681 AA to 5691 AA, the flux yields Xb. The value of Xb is 41.3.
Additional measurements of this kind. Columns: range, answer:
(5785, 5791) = 43.8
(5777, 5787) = 41.7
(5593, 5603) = 41.5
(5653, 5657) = 43.1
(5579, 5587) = 41.8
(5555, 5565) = 43.4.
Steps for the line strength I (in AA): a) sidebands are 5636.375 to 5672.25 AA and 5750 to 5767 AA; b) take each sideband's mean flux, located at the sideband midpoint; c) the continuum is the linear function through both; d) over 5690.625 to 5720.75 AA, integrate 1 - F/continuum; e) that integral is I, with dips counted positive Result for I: 0.7 AA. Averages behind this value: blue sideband 42.6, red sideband 43.8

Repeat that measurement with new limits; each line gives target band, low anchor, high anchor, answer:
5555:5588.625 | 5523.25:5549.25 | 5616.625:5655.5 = 0.5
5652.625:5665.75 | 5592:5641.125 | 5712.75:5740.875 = 0.4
